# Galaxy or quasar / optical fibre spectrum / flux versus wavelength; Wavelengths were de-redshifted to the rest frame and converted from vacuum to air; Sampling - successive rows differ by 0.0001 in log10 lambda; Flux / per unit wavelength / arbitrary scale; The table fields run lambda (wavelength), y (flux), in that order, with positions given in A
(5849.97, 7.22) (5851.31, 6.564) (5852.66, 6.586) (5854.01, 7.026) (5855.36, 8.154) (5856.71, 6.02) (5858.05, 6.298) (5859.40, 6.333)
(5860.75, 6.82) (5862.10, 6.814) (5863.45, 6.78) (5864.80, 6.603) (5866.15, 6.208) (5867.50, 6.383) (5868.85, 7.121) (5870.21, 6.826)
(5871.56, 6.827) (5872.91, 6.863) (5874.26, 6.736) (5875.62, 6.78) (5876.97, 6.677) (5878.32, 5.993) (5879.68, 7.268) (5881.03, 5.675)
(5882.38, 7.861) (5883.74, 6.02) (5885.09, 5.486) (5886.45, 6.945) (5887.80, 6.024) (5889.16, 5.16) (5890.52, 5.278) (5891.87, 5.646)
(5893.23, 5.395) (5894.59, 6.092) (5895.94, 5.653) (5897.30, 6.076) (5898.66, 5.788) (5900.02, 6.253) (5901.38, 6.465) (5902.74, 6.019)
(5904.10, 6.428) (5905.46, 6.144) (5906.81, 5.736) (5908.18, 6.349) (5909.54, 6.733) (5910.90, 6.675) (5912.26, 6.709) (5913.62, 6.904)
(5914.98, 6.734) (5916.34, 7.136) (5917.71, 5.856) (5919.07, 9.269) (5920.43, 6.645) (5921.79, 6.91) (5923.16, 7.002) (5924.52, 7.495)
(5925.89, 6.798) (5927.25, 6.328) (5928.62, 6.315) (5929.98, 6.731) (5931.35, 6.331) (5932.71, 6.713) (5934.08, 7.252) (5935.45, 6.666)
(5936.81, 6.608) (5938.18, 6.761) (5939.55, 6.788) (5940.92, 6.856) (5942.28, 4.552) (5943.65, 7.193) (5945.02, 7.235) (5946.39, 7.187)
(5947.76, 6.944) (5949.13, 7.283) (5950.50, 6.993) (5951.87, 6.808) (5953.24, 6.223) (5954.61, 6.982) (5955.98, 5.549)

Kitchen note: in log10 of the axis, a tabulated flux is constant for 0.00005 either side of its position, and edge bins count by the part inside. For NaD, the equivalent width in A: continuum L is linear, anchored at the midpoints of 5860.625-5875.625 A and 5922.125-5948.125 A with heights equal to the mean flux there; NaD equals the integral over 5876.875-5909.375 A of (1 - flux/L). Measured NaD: 3.00 A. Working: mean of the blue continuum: 6.72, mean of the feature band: 6.1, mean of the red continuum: 6.72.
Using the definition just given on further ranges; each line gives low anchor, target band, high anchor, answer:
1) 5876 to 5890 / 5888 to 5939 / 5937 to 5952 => 0.7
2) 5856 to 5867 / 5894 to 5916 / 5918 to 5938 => 1.5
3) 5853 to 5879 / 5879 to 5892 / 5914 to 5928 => 1.2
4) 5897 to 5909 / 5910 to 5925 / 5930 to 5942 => -1.5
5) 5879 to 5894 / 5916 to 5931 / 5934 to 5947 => -1.0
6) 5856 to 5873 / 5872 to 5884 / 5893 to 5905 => -0.6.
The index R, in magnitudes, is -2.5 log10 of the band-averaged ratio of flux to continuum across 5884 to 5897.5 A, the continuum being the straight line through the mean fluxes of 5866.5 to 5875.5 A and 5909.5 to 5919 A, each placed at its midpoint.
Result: 0.18 mag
